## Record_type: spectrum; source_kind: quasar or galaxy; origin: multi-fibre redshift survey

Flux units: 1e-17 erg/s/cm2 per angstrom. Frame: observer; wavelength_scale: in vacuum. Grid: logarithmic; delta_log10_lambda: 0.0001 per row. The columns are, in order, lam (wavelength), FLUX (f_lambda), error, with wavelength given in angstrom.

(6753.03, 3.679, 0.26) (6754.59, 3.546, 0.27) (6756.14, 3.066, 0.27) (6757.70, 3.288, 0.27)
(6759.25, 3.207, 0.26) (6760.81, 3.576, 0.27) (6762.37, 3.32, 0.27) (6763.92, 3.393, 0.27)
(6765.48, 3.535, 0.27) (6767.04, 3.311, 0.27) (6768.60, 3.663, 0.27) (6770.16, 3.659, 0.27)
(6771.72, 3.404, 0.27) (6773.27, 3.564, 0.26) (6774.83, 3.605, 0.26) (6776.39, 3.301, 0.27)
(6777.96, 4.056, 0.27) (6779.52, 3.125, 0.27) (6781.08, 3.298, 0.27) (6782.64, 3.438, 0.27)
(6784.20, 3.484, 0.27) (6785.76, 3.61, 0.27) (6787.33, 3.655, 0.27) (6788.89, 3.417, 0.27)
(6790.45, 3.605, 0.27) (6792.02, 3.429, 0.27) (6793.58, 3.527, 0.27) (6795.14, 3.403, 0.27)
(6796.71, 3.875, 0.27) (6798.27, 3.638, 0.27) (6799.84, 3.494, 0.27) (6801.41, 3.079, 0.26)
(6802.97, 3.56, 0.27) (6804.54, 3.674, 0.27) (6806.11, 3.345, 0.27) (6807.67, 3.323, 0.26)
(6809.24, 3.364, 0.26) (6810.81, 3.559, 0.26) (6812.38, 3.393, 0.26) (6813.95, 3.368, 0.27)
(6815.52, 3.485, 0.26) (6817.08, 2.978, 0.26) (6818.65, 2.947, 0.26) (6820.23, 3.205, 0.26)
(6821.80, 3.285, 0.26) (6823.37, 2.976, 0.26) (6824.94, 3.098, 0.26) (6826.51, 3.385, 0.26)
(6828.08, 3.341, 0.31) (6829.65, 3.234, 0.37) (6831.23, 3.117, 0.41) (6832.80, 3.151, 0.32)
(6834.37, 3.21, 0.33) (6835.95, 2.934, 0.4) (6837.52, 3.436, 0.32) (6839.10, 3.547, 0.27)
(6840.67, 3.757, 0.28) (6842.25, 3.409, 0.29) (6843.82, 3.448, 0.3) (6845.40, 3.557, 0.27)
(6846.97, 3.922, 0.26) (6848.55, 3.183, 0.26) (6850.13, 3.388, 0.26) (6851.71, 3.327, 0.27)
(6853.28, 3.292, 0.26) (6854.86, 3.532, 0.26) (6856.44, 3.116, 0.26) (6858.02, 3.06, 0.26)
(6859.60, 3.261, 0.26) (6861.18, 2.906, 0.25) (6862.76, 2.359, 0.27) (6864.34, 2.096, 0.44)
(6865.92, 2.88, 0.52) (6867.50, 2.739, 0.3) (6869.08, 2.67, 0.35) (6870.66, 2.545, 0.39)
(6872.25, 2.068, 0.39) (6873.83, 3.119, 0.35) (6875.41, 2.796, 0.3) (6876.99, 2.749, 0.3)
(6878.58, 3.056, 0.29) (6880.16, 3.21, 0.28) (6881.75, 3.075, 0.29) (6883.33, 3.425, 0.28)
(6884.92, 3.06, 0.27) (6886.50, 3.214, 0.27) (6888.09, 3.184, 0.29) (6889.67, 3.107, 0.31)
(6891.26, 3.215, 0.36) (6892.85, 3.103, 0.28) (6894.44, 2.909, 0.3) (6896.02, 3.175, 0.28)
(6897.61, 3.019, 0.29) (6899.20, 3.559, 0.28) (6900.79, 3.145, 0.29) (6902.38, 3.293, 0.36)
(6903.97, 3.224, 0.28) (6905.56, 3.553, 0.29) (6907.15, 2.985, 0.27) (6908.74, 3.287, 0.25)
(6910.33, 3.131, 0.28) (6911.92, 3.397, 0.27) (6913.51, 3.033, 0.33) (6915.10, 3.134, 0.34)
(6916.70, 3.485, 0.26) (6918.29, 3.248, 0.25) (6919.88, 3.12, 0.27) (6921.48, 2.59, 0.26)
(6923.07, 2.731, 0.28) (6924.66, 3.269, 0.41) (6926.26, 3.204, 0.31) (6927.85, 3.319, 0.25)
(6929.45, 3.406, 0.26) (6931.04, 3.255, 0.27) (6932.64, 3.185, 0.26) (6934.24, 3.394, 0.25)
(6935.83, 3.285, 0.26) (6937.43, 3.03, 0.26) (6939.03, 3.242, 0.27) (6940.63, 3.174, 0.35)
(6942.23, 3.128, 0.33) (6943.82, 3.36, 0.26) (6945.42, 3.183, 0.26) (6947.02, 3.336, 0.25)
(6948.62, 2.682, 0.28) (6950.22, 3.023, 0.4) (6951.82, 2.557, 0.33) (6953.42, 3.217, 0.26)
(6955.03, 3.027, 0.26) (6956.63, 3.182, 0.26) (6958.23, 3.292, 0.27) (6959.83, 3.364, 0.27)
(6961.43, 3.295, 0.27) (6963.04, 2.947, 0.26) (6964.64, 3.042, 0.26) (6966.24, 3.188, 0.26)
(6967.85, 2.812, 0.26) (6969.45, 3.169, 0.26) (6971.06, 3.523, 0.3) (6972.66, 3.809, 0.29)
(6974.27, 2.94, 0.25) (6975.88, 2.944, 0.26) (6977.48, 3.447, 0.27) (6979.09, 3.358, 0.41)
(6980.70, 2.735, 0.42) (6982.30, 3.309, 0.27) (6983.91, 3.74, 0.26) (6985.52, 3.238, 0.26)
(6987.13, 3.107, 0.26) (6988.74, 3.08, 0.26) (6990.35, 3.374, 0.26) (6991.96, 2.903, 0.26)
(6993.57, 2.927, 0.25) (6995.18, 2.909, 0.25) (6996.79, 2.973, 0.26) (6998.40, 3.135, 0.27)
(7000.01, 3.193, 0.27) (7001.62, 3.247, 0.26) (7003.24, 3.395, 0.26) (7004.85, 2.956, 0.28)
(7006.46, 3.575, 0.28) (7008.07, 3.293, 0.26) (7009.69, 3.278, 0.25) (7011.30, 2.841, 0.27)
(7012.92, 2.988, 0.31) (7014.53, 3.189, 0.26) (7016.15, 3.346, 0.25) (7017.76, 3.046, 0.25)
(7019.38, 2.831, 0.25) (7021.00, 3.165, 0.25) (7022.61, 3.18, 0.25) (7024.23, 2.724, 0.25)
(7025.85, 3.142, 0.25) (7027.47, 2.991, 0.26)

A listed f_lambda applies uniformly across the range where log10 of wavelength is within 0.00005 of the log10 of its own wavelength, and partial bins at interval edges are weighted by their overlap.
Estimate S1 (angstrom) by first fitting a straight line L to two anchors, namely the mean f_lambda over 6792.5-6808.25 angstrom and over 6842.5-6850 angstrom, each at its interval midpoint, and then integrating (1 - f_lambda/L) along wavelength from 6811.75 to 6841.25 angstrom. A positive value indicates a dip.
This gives 2.1 angstrom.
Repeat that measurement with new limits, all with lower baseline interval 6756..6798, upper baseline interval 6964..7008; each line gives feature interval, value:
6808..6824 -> 0.78 angstrom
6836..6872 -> 2.58 angstrom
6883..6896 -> 0.71 angstrom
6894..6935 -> 1.16 angstrom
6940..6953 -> 0.75 angstrom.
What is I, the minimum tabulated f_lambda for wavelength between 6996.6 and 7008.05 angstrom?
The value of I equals 2.956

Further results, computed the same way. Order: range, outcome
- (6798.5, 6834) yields 2.947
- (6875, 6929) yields 2.59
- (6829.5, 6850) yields 2.934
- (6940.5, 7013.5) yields 2.557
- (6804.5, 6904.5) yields 2.068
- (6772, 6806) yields 3.079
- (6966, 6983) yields 2.735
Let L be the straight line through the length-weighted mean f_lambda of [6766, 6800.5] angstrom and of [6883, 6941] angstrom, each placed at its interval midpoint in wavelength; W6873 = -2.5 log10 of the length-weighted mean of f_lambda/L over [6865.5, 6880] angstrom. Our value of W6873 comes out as 0.19 mag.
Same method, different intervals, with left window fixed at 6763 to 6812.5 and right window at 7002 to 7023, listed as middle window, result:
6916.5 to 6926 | 0.08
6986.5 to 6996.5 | 0.05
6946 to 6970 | 0.06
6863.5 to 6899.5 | 0.14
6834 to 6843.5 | 0.01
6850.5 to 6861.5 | 0.05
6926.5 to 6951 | 0.02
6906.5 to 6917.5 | 0.03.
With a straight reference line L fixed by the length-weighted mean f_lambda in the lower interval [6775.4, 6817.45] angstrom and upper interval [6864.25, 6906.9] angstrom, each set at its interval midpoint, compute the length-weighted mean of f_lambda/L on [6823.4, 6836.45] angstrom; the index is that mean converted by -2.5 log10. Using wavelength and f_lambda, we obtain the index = 0.04 mag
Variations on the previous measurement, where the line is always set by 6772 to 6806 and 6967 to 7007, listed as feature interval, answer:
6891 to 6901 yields 0.060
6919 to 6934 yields 0.053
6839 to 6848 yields -0.056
